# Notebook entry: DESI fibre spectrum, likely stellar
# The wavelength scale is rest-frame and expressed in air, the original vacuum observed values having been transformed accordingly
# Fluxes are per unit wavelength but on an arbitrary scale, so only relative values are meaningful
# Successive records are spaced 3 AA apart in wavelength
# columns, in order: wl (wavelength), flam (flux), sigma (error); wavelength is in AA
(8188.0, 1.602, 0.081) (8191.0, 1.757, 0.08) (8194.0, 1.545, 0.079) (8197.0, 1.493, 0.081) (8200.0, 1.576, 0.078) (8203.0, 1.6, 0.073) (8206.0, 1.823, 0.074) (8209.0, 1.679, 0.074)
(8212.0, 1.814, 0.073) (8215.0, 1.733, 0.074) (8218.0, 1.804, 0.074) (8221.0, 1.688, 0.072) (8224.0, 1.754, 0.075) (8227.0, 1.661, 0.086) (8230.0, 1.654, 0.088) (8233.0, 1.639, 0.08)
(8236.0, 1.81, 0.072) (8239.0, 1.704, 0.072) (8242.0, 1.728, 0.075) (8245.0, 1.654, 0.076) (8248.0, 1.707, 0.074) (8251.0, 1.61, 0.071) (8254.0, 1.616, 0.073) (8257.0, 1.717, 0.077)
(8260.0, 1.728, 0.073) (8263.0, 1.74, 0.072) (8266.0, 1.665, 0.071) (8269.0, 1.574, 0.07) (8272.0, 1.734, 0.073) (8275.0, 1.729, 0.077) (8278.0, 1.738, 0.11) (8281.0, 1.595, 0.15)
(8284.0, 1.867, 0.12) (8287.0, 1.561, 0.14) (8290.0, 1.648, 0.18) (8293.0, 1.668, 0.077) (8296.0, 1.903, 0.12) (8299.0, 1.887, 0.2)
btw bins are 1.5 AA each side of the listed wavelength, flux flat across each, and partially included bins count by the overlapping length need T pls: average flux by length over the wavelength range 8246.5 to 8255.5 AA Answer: 1.64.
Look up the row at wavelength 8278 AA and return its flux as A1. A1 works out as 1.738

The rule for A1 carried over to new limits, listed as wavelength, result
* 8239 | 1.704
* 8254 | 1.616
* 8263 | 1.74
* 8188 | 1.602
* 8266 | 1.665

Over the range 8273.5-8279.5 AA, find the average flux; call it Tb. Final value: 1.73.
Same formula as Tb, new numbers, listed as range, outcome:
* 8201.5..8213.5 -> 1.73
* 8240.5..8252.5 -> 1.67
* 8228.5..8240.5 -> 1.7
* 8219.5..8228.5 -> 1.7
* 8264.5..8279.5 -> 1.69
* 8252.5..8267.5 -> 1.69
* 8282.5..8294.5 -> 1.69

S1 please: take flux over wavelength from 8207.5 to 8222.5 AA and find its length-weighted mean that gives 1.74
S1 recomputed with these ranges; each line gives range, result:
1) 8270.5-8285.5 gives 1.73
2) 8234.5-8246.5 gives 1.72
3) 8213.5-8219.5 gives 1.77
